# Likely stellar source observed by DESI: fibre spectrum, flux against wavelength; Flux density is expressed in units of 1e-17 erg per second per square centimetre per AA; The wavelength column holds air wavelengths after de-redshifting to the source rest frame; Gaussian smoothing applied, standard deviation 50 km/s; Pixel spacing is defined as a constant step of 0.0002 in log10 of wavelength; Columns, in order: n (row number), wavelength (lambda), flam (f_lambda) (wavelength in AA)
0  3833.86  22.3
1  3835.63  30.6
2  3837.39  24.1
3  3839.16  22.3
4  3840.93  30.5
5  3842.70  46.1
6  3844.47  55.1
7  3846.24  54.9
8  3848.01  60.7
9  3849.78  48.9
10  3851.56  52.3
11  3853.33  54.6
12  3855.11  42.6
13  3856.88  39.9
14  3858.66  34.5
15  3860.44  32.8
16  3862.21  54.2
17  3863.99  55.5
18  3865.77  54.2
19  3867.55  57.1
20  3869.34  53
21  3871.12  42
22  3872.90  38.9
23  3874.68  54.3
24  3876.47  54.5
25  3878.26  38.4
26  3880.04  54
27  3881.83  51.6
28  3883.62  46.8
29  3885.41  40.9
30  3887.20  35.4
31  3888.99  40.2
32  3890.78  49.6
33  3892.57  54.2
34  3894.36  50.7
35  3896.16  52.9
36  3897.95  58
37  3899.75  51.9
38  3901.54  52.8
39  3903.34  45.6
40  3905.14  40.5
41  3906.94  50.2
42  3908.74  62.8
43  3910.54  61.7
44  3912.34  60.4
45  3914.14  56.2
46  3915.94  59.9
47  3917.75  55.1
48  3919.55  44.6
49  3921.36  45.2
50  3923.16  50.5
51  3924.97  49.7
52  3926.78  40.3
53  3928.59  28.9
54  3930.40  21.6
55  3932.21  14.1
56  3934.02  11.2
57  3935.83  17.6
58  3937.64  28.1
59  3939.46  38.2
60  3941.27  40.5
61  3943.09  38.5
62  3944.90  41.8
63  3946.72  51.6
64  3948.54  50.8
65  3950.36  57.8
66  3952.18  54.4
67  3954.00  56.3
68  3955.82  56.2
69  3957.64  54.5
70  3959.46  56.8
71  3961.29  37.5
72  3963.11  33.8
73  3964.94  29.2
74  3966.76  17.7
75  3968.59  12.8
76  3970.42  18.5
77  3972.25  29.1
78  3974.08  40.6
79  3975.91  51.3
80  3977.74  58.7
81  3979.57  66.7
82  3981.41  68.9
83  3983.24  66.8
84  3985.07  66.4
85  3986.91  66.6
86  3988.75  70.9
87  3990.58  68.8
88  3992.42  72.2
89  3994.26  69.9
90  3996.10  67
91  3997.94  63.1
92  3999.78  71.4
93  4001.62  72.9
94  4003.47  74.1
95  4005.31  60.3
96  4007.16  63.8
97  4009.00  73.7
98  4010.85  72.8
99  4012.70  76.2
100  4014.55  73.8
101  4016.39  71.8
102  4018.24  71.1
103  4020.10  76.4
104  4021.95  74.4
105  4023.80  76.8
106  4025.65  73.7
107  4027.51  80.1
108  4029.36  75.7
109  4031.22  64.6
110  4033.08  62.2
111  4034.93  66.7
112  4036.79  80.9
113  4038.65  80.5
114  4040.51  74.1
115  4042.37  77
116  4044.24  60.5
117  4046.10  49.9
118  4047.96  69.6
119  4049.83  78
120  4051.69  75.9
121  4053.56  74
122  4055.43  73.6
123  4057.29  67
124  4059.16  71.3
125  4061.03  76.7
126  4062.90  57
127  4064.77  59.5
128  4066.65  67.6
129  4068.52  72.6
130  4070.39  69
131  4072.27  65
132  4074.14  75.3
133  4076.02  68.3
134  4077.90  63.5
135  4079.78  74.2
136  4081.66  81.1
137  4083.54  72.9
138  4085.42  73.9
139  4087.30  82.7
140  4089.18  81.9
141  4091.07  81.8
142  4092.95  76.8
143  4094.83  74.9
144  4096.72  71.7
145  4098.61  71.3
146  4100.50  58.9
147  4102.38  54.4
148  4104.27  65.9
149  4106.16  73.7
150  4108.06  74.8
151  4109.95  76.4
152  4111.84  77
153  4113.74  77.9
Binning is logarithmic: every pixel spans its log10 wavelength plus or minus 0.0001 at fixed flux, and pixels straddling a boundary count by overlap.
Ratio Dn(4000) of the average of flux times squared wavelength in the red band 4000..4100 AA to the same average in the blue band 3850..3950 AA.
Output 1.70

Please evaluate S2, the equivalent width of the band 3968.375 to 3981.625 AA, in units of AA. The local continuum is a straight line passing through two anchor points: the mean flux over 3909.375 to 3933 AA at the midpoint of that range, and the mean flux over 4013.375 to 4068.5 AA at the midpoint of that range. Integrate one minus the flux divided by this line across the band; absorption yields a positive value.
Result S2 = 3.2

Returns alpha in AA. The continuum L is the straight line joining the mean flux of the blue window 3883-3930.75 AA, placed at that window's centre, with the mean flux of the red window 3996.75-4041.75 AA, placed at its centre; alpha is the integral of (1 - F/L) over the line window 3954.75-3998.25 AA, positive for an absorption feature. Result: 8.18 AA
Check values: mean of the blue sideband 48.7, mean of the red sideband 72.1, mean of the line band 51.7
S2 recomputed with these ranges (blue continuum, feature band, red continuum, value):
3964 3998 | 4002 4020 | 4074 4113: -4.1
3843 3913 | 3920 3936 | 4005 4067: 6.9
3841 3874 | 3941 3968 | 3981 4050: 7.4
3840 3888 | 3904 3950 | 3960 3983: 0.6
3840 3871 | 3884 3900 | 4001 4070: 1.5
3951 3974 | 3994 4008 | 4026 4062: -3.6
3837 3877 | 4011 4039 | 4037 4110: -3.4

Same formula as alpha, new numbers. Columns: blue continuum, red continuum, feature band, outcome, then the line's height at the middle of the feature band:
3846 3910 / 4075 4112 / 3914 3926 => 0.5 AA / 53.6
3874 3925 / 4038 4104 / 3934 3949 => 5.2 AA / 55.6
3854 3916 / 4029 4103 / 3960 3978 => 8.2 AA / 59.3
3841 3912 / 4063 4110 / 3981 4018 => -4.5 AA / 62.1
